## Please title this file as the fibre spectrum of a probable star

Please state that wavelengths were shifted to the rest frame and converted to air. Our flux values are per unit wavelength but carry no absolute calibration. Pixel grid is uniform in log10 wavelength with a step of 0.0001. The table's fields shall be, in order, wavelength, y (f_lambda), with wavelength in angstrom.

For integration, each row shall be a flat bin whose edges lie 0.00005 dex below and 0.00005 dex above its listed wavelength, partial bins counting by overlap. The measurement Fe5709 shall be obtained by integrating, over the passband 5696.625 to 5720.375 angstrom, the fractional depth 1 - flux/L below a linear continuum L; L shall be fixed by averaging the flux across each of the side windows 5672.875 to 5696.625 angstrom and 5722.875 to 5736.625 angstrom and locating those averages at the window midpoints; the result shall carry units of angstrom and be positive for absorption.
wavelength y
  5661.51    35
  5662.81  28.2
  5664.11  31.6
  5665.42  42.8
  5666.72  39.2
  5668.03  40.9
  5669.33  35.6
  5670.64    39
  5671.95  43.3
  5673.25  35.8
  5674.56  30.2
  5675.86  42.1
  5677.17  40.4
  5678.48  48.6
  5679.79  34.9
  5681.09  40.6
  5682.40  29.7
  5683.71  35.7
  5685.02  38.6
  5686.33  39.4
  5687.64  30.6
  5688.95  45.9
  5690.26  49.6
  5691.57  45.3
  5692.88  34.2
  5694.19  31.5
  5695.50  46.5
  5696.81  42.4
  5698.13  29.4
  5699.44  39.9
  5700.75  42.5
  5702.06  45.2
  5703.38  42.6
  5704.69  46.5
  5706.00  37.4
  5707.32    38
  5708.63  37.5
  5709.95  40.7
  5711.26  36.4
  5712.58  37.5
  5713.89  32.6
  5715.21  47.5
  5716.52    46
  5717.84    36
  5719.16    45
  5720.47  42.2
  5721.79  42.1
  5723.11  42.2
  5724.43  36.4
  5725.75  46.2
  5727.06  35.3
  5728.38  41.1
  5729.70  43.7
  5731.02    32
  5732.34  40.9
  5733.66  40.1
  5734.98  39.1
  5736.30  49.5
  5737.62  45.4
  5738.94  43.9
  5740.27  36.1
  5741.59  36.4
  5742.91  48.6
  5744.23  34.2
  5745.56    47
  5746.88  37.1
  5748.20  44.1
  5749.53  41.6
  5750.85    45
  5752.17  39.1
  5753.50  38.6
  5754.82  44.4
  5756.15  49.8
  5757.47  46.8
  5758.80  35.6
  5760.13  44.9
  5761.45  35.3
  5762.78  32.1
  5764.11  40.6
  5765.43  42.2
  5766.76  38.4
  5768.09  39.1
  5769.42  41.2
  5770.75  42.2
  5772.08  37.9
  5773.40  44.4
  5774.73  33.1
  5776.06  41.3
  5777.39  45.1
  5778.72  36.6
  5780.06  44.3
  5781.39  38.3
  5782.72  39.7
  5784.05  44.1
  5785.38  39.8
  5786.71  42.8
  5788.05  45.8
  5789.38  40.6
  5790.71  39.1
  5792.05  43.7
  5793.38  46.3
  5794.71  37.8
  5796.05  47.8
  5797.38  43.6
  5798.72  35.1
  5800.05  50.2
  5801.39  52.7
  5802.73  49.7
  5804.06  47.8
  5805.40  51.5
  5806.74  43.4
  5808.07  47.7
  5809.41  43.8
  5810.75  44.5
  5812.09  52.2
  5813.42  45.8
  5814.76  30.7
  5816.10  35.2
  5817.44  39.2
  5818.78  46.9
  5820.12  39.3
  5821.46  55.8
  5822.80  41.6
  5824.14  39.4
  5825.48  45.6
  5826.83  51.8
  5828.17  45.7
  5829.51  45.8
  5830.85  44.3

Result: -0.3 angstrom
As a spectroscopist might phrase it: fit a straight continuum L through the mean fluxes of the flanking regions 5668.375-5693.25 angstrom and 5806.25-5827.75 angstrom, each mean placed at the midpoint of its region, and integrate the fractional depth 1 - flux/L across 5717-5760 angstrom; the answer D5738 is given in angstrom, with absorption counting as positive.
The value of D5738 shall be -0.4 angstrom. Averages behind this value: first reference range 39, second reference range 44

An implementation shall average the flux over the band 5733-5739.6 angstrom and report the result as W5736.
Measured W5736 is 43.6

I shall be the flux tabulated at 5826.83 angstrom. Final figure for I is 51.8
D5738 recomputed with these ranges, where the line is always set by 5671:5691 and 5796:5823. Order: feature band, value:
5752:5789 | 1.98 angstrom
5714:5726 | -0.35 angstrom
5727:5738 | 0.12 angstrom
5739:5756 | 0.30 angstrom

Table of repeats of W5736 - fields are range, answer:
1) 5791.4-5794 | 45.1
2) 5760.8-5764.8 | 36.1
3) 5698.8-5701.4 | 41.2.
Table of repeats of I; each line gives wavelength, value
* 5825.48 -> 45.6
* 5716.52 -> 46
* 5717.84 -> 36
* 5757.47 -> 46.8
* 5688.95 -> 45.9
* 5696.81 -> 42.4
